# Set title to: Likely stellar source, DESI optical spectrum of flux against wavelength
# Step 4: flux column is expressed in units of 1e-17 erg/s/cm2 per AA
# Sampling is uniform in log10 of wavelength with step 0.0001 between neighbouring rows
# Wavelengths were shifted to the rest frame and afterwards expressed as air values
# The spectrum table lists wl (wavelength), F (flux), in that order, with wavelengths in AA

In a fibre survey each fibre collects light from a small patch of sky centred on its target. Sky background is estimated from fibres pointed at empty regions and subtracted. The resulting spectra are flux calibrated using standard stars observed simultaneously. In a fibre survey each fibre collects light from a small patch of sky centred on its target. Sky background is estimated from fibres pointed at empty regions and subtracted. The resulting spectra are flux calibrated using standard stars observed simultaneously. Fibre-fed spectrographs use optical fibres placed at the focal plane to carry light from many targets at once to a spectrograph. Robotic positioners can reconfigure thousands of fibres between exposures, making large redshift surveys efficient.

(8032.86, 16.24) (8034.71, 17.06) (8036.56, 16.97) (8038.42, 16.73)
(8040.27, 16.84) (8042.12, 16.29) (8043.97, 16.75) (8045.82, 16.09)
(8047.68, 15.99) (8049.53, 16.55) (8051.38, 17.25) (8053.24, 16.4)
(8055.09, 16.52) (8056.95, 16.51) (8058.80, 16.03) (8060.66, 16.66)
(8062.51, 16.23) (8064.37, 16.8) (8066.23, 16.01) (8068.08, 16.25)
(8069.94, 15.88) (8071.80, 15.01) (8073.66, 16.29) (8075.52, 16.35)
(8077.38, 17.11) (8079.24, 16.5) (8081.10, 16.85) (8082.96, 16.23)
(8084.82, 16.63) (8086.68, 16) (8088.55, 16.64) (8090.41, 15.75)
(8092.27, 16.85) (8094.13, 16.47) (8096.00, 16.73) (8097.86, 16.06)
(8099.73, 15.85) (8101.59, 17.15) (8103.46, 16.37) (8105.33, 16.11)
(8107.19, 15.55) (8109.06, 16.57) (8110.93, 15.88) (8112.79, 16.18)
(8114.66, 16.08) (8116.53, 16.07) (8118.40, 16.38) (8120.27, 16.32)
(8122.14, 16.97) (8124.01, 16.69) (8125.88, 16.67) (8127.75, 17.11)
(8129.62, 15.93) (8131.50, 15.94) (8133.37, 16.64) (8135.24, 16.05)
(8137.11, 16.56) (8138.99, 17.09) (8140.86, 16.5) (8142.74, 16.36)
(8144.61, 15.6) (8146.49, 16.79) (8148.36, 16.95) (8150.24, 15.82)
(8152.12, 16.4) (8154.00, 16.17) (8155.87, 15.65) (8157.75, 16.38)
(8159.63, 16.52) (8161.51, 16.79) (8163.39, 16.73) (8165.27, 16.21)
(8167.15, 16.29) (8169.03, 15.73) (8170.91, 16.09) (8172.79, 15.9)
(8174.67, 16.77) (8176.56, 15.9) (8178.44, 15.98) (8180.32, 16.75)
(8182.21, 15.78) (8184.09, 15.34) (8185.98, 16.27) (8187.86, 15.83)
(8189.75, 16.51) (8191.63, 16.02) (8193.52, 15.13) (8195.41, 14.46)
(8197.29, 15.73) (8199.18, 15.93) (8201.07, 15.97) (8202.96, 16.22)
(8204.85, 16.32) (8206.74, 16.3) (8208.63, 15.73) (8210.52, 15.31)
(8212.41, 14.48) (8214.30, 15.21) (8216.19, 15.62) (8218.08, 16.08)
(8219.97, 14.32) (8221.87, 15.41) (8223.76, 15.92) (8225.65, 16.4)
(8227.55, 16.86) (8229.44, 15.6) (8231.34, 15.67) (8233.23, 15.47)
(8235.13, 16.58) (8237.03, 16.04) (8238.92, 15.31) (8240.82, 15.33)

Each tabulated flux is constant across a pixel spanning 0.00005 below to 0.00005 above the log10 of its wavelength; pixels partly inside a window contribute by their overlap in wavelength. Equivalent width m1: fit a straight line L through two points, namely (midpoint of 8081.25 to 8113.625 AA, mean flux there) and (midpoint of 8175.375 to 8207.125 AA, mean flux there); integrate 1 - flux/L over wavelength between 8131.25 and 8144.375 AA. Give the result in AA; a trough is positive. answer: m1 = -0.24 AA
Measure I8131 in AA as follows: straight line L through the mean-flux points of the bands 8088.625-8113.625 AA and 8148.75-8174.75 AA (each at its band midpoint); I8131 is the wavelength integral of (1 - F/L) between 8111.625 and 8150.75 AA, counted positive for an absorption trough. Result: -0.4 AA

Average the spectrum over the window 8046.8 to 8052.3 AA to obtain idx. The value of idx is 16.6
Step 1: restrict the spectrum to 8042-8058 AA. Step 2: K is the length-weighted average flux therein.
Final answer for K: 16.5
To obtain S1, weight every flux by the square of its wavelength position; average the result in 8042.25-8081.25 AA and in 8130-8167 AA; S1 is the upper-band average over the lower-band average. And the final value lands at 1.02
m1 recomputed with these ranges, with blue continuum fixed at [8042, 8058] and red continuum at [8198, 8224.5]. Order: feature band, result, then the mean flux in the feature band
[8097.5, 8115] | 0.00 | 16.2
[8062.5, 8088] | 0.08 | 16.3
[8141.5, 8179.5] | -0.85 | 16.3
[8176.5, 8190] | -0.22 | 16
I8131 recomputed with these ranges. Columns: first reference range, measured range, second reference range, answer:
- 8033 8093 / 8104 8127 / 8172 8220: -0.2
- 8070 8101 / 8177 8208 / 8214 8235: -0.1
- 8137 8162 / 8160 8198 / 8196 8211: 0.3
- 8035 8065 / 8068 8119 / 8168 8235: 0.2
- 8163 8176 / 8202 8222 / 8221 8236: 0.6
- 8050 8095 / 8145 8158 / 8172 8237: -0.2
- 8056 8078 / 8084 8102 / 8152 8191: -0.2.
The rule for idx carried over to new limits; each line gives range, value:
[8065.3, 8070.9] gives 16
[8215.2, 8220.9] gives 15.4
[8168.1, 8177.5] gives 16.1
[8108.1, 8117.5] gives 16.2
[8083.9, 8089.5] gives 16.4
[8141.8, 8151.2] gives 16.3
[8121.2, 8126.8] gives 16.8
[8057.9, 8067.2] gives 16.4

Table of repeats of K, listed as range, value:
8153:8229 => 15.9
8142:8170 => 16.3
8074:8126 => 16.4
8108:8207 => 16.2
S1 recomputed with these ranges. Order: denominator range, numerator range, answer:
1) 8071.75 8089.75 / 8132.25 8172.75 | 1.01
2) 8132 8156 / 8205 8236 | 0.98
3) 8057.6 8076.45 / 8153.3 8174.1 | 1.03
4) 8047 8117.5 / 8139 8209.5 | 1.01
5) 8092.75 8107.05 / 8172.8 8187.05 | 1.00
